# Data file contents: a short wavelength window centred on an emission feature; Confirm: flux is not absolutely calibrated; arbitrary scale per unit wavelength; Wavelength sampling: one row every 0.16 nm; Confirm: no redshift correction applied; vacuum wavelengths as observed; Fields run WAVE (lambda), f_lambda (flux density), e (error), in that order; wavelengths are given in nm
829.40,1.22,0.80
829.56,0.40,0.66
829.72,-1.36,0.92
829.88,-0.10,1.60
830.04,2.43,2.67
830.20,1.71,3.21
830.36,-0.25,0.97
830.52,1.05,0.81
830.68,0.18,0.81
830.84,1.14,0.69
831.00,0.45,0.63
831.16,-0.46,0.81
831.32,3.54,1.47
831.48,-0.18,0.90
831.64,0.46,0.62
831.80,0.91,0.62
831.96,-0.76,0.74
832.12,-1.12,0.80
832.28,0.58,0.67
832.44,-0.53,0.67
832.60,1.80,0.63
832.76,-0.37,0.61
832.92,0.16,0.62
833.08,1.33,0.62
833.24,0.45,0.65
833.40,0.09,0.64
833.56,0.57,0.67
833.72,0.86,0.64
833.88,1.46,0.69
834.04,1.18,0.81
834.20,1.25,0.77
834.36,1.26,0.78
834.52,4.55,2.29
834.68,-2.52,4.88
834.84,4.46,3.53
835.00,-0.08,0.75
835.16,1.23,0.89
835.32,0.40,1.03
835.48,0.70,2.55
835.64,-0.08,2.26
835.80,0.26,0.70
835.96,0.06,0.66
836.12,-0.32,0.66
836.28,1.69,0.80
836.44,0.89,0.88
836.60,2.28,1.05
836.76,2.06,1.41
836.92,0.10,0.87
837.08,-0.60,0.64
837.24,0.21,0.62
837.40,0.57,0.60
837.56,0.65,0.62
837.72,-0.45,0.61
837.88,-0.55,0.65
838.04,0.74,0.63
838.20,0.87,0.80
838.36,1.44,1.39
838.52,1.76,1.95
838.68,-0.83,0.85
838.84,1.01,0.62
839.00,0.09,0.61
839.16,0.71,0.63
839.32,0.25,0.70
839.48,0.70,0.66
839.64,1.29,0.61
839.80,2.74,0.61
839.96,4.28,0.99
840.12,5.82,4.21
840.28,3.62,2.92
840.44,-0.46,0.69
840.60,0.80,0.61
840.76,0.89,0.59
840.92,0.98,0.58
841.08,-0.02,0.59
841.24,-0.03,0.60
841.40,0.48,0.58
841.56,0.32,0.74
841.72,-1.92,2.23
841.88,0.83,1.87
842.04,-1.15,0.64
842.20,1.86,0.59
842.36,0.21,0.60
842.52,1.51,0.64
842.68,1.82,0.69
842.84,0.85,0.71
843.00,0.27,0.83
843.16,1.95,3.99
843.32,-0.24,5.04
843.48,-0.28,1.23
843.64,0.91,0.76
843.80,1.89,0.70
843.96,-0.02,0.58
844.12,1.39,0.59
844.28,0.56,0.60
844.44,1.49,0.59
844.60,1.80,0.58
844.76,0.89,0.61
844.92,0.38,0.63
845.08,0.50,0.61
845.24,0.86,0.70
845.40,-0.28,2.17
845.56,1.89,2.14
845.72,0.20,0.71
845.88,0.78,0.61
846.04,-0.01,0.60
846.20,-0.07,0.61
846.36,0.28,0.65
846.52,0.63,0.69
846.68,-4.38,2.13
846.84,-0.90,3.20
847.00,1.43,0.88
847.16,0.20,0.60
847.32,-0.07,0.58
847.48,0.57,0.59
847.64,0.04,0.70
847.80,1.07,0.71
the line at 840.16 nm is Hgamma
